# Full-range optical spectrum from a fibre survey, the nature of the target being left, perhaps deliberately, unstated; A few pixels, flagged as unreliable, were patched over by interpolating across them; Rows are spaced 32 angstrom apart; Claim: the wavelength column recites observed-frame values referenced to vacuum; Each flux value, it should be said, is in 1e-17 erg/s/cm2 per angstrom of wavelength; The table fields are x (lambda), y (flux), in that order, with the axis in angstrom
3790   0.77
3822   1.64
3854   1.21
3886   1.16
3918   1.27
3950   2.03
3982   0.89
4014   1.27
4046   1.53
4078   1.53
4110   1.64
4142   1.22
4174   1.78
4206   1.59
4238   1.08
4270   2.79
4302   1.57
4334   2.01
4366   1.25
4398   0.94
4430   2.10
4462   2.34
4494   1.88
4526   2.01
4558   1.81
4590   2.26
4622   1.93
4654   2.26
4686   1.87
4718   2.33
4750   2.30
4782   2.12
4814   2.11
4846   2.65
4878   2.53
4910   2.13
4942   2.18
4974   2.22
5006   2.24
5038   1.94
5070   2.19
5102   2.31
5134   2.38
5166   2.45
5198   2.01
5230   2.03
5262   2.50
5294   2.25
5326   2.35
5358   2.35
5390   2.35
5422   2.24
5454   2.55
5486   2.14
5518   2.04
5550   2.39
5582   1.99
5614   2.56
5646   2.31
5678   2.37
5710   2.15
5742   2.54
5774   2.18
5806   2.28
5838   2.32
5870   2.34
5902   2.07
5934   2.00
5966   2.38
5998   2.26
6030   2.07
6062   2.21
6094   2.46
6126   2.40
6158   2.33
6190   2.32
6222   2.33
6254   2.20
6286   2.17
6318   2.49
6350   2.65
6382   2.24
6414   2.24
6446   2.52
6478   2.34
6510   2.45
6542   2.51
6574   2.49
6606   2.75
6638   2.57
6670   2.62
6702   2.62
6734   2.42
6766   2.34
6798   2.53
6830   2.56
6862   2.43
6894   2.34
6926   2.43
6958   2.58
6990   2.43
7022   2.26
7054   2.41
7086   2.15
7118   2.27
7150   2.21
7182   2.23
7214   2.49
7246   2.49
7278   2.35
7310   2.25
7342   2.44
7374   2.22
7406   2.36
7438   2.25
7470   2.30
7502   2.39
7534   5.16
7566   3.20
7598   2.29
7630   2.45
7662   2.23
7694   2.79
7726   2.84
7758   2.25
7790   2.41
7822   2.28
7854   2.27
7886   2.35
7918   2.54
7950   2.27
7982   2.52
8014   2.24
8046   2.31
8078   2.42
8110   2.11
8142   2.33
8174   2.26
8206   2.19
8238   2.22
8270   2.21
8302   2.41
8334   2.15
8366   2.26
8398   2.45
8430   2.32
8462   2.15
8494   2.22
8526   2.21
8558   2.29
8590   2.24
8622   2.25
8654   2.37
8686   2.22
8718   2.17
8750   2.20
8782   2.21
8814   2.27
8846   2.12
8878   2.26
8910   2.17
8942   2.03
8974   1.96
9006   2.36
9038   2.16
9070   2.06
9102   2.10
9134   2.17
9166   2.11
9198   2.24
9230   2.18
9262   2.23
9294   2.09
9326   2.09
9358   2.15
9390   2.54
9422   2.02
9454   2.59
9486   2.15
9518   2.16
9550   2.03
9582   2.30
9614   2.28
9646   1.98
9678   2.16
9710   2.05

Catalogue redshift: 0.15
